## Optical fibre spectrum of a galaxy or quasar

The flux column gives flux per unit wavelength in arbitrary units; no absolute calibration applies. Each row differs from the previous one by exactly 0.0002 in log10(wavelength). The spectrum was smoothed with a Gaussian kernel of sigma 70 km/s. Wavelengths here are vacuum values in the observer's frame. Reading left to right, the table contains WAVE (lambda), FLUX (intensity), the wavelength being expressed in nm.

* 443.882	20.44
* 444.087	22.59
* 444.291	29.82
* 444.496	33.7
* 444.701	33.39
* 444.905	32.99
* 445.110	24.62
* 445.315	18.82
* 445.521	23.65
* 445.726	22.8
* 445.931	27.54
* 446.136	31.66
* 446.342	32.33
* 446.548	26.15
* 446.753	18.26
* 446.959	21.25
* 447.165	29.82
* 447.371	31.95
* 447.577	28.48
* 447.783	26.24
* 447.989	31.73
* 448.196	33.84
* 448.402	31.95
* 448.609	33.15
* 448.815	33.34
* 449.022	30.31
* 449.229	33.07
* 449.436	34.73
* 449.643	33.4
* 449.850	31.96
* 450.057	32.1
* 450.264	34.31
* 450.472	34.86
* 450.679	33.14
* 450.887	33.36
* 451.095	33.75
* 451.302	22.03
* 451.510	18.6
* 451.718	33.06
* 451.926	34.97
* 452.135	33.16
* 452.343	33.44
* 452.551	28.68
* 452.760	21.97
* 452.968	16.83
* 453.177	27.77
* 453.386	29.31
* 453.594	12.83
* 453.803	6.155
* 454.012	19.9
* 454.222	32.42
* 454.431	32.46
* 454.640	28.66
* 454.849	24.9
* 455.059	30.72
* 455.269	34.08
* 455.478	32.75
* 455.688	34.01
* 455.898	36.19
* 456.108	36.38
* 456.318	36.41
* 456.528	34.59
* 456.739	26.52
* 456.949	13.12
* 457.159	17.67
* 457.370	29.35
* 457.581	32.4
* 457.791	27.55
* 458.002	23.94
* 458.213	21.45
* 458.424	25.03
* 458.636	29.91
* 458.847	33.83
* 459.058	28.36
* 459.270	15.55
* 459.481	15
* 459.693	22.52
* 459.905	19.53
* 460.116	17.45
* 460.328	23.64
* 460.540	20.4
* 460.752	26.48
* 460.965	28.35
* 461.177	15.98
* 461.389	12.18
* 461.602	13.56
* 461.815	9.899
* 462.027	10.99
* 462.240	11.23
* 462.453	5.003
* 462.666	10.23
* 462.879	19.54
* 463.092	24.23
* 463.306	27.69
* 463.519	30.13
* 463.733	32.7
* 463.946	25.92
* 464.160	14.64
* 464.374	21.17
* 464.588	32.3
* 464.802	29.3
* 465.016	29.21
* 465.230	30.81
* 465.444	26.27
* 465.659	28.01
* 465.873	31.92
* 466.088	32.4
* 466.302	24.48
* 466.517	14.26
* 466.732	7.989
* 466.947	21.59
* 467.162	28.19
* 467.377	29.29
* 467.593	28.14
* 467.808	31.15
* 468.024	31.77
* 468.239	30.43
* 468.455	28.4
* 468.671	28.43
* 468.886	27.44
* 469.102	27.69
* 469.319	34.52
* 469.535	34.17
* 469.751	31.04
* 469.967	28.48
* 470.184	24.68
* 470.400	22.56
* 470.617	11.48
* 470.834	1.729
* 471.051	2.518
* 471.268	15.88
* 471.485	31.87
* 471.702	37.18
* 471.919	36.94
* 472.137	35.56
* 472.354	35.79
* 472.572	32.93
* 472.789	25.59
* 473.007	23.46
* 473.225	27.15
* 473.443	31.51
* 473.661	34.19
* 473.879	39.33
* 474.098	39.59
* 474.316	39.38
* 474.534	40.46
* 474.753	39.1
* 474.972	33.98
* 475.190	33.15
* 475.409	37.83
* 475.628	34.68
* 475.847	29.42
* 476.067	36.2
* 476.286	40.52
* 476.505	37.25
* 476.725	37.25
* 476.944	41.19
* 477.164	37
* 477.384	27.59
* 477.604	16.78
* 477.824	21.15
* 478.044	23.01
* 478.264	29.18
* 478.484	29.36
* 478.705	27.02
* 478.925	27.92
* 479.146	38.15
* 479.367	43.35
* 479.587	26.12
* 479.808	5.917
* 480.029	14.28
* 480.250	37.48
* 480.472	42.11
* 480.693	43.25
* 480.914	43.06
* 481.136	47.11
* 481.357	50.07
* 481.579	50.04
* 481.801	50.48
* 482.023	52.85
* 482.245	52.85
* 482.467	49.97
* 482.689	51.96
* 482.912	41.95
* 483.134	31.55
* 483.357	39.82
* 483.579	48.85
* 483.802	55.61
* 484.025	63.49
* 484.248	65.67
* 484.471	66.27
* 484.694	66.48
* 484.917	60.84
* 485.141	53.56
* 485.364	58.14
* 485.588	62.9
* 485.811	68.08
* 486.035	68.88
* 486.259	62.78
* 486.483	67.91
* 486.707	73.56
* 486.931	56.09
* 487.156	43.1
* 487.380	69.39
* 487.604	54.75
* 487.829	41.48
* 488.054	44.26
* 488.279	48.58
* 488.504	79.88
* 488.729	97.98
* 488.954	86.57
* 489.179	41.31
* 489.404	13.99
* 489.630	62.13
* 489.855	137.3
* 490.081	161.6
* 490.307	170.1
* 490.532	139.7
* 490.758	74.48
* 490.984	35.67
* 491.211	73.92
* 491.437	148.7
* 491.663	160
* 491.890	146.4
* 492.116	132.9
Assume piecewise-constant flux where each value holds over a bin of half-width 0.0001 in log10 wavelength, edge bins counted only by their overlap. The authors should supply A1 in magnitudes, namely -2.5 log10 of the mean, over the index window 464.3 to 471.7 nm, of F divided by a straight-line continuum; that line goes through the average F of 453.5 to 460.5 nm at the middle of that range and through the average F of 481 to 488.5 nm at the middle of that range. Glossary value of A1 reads 0.41 mag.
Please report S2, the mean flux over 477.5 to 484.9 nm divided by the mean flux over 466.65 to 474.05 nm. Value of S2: 1.52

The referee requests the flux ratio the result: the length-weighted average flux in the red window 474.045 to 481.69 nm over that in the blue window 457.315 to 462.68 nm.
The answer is 1.68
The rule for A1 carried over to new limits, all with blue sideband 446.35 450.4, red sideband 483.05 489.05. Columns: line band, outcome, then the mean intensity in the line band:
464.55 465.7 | 0.441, 29.2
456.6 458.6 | 0.473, 24.5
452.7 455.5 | 0.374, 24.9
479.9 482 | 0.322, 42.1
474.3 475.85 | 0.388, 36.3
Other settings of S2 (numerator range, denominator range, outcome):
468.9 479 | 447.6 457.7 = 1.03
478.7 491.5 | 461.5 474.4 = 2.36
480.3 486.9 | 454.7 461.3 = 2.09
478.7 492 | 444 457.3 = 2.22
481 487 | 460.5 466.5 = 2.53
